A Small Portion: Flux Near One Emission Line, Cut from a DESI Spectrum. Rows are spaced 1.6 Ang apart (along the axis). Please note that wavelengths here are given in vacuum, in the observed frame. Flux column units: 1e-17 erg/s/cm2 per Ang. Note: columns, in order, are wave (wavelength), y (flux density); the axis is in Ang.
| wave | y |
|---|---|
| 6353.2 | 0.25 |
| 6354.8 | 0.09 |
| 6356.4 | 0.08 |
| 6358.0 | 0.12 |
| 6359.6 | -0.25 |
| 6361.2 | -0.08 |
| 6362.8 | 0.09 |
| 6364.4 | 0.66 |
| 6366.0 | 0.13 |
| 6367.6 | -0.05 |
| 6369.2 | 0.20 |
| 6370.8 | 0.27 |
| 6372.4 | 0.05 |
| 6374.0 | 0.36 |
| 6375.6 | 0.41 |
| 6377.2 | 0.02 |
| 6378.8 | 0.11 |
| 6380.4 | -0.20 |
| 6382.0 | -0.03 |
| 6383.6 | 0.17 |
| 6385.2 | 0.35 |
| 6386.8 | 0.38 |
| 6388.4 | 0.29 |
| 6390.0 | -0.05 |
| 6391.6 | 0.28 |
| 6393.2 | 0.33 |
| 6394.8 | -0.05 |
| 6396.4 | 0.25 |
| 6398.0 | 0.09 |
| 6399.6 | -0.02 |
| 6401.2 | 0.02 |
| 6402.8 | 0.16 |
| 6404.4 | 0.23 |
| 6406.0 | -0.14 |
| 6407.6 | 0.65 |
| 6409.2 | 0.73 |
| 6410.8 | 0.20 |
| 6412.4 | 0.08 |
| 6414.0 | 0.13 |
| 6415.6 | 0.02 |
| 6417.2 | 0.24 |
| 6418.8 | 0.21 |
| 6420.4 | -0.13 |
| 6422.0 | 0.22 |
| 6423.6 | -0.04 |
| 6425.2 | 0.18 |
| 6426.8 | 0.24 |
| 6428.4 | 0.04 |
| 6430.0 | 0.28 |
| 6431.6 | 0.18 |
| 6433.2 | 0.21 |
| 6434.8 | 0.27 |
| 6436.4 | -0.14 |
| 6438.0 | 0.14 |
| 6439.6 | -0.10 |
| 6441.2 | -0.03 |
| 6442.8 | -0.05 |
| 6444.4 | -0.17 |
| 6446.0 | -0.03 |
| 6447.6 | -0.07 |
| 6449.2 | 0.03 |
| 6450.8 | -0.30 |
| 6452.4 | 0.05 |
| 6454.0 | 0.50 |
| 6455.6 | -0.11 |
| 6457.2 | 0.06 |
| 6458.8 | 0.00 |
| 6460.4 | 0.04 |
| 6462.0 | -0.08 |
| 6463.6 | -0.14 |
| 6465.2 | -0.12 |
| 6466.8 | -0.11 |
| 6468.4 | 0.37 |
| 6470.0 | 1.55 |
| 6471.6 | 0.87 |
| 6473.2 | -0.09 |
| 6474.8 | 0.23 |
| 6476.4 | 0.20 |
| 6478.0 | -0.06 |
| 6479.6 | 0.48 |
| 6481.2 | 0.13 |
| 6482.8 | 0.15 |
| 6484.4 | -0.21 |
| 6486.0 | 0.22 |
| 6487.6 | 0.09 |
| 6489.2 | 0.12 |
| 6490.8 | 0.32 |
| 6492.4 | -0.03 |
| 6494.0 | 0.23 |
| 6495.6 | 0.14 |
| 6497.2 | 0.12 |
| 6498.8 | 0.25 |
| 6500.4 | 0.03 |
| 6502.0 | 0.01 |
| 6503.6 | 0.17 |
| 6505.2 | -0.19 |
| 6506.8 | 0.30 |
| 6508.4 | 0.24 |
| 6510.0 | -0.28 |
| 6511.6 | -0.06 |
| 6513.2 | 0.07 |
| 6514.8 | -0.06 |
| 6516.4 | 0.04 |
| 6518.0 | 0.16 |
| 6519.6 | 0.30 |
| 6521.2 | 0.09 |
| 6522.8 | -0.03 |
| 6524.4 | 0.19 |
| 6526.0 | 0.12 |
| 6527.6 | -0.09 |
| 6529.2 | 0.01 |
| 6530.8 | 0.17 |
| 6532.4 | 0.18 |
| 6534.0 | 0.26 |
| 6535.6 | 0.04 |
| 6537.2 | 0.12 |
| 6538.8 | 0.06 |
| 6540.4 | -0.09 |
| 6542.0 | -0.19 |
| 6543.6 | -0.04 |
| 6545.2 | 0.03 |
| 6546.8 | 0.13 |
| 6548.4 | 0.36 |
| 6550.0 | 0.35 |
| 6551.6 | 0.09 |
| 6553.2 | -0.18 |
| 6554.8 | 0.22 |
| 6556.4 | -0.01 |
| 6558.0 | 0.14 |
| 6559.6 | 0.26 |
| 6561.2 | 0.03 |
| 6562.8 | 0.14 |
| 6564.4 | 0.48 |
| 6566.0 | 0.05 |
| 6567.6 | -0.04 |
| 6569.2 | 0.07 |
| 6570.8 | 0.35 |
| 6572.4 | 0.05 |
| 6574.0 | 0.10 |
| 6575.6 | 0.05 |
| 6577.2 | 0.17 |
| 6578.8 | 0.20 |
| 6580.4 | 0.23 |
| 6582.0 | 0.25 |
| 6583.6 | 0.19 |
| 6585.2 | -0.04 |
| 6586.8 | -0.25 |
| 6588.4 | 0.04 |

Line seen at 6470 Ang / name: [O III] 5007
